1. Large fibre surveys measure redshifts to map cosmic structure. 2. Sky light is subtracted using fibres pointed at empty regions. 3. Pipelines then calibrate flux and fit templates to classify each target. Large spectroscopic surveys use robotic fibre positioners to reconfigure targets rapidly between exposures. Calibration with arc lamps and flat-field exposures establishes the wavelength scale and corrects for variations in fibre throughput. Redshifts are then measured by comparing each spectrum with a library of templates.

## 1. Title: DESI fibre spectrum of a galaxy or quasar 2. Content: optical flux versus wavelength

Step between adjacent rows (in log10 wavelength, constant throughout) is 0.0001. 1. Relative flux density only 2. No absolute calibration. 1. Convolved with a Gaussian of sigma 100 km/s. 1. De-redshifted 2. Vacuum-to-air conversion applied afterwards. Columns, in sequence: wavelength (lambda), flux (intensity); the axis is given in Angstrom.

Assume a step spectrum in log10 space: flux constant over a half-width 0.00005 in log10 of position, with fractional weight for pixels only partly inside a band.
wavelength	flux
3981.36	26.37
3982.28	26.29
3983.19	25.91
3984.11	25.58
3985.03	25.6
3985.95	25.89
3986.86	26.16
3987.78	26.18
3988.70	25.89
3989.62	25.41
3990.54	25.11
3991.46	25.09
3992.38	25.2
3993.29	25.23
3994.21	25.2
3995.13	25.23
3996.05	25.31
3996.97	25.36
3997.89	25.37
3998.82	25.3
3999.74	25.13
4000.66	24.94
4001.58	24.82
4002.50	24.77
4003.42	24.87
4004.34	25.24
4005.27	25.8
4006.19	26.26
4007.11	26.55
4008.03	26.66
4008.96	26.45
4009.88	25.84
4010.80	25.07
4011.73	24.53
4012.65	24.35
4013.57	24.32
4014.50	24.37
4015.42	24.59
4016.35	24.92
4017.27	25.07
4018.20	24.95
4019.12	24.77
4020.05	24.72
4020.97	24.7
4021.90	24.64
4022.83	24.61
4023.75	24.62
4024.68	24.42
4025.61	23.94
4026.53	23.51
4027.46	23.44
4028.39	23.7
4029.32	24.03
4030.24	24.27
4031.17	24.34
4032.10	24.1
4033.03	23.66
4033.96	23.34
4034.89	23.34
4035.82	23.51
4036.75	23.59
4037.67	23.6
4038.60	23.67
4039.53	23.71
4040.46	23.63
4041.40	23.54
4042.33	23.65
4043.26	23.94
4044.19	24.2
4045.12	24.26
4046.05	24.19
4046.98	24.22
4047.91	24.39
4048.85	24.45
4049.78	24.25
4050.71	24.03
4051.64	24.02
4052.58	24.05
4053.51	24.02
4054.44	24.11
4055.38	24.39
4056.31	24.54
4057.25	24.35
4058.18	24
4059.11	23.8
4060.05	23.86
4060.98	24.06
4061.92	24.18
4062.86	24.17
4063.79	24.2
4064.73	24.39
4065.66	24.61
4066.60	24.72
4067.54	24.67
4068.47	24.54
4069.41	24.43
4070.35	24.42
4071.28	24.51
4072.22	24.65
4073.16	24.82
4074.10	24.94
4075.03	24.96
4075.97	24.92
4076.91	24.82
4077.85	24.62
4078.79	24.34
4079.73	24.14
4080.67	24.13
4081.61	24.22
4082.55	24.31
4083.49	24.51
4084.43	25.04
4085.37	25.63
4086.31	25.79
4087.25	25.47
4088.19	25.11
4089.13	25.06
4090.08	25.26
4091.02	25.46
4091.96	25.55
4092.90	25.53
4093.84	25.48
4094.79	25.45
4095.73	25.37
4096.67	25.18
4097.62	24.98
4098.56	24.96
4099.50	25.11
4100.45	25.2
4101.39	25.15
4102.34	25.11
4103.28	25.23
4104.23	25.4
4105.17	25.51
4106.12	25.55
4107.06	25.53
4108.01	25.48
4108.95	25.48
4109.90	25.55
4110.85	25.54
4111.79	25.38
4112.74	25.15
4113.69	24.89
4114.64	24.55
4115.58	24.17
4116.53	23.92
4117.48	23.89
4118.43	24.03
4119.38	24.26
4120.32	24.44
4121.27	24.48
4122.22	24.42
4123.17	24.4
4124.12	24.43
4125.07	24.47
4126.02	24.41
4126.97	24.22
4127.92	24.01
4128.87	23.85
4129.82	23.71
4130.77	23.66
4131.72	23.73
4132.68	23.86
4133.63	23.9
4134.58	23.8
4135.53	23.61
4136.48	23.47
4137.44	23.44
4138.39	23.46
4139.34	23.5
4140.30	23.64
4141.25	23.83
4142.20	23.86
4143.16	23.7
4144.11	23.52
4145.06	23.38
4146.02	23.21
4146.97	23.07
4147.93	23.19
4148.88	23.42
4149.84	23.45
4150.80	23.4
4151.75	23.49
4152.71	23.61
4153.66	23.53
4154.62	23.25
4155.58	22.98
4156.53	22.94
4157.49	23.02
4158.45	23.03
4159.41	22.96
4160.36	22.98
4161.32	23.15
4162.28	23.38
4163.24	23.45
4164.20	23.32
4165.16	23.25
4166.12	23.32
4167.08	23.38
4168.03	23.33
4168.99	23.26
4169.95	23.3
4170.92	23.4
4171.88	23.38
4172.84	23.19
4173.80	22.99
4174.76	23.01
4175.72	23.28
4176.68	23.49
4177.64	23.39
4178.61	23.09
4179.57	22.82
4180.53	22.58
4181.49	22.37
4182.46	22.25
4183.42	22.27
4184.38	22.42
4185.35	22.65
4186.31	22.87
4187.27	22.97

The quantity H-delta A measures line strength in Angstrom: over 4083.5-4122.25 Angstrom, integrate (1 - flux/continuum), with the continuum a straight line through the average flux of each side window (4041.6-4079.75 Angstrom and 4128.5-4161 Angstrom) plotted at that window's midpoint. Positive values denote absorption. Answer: -1.94 Angstrom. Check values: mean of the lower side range 24.3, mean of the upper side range 23.5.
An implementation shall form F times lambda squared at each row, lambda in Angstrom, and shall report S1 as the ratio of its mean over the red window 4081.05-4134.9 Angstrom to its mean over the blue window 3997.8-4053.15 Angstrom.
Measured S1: 1.06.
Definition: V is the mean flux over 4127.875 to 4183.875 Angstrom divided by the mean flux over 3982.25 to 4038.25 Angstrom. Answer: 0.9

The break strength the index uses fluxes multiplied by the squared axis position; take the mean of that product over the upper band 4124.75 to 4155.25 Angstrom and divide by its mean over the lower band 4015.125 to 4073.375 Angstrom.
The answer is 1.0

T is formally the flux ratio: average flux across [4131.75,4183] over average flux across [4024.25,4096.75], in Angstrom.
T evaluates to 0.96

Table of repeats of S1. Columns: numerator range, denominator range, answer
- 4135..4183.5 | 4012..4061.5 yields 1.02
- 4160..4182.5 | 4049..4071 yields 1.01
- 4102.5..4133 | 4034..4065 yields 1.06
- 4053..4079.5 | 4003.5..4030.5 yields 1.01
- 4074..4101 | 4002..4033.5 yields 1.05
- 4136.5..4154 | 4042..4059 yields 1.02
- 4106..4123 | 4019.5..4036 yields 1.08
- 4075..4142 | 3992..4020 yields 1.03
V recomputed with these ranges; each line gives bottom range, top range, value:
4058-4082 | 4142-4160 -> 0.95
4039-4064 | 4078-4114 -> 1.04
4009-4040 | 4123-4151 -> 0.98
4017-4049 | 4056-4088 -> 1.02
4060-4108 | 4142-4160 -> 0.94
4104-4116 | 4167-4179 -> 0.92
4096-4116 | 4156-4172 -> 0.92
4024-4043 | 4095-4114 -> 1.06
